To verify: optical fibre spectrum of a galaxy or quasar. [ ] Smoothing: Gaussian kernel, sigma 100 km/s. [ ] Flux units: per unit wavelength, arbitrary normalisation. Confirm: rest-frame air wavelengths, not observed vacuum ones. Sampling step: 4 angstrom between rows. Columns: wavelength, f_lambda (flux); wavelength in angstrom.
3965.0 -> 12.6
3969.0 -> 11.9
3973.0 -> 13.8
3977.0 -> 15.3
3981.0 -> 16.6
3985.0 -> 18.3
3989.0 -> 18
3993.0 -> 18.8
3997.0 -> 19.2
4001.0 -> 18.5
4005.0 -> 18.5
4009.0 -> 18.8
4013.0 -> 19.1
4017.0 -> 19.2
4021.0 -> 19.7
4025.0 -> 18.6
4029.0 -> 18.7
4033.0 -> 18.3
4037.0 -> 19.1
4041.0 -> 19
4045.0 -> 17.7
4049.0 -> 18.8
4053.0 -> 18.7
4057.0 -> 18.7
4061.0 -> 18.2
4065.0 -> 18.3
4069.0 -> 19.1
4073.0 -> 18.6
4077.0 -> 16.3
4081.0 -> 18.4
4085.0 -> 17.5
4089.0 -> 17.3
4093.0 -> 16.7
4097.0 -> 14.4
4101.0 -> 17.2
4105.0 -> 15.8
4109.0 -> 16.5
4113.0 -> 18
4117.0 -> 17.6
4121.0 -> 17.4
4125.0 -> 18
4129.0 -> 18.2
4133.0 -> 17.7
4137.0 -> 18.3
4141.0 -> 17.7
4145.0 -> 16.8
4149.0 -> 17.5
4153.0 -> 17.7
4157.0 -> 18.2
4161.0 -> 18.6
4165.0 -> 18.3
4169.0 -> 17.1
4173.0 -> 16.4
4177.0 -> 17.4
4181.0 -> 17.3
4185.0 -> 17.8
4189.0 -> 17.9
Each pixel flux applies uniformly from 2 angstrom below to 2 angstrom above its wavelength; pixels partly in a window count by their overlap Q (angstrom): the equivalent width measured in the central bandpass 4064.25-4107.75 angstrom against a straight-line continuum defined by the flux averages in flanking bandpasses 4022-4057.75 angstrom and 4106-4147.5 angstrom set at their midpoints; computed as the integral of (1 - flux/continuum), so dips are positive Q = 2.1 angstrom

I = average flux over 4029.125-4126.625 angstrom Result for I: 17.8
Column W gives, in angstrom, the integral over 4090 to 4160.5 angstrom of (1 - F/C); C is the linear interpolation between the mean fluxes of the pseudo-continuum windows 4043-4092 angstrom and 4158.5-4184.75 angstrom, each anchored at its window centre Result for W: 1.9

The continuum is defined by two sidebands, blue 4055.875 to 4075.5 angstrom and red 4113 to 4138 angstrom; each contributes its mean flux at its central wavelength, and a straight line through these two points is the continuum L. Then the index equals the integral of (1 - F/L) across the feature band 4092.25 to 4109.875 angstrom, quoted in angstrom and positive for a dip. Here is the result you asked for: 2.0 angstrom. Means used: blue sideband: 18.5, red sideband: 17.9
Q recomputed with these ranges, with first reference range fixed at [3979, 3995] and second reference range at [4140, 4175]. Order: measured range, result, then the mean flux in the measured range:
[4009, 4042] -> -2.0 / 19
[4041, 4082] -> -1.2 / 18.3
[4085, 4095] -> 0.4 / 17.1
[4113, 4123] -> 0.0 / 17.6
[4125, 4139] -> -0.3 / 18.1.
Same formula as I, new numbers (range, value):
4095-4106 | 15.8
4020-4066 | 18.6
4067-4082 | 18.1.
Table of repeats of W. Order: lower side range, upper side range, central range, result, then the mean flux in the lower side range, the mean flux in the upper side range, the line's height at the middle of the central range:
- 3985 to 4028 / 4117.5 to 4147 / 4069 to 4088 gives 0.38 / 18.8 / 17.7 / 18.2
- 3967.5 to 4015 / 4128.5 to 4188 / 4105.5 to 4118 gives 0.28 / 17.3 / 17.7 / 17.6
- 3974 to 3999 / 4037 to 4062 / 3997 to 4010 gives -0.62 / 17.5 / 18.6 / 17.8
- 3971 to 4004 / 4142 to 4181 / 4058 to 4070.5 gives -0.78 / 17.3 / 17.5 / 17.4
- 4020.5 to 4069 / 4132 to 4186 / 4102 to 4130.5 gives 1.05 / 18.6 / 17.6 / 18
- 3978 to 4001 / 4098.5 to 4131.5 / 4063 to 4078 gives -0.53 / 18.1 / 17.3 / 17.6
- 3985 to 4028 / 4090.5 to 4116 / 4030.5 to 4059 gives -1.15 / 18.8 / 16.5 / 17.9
